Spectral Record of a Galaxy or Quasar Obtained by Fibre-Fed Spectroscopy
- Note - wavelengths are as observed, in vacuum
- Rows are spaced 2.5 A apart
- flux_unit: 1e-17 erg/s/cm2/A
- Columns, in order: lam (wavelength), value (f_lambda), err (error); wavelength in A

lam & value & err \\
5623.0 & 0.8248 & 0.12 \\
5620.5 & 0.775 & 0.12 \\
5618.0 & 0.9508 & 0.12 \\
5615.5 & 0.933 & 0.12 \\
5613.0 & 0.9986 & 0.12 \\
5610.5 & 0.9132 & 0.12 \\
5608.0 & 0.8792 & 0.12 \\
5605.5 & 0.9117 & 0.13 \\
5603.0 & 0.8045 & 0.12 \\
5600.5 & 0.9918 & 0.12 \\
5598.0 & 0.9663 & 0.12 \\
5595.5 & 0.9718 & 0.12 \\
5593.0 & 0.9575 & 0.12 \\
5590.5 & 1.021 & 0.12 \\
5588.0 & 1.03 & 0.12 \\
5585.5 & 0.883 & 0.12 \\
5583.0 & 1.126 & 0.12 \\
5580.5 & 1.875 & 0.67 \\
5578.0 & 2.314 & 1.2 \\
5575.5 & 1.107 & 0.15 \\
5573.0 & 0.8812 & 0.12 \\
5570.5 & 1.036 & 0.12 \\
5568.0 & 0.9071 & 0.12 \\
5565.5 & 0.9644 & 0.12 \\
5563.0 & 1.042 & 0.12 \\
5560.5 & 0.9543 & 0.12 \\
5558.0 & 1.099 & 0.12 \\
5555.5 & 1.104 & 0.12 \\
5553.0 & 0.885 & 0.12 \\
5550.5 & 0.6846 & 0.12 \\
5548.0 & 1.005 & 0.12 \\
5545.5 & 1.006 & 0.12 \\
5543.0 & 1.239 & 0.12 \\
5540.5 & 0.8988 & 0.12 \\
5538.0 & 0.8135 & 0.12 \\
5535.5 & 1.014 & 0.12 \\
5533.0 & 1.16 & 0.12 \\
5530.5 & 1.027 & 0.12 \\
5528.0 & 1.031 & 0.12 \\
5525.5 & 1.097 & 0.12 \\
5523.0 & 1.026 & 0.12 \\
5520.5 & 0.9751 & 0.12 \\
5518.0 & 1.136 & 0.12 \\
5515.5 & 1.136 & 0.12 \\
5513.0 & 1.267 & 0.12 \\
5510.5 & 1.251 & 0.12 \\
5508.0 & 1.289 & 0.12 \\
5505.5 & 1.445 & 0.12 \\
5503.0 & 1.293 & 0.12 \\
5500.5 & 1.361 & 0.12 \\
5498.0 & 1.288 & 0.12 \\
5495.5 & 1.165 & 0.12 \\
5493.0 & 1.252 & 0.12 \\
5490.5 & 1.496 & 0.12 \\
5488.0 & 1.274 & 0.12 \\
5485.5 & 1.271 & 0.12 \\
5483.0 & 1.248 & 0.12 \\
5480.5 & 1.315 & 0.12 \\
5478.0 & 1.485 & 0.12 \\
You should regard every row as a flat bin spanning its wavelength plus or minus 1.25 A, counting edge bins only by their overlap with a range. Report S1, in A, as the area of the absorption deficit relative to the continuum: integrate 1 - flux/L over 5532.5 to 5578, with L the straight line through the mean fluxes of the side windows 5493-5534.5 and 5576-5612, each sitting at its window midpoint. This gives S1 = 5.0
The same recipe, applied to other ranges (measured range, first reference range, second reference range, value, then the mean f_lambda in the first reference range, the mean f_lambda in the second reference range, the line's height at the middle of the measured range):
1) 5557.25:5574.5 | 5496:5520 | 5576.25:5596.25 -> 3.9 A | 1.26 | 1.28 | 1.27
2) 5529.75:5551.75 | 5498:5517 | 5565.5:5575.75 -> 2.7 A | 1.29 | 0.968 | 1.12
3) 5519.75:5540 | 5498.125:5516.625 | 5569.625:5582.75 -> 4.9 A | 1.29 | 1.43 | 1.34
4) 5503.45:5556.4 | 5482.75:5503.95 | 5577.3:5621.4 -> 6.2 A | 1.3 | 1.06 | 1.21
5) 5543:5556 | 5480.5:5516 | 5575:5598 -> 3.2 A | 1.29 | 1.24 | 1.26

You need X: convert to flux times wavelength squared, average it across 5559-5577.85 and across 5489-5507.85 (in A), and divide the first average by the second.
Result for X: 0.82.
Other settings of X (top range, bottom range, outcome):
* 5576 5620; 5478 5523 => 0.89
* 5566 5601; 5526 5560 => 1.17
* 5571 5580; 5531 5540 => 1.47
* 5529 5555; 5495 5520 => 0.79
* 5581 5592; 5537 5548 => 1.09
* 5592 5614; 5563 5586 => 0.76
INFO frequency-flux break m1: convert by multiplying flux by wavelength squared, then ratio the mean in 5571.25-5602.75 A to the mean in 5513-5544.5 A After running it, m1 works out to 1.13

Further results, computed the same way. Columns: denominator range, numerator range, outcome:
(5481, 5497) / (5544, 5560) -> 0.77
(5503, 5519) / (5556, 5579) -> 0.92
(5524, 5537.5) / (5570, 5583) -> 1.39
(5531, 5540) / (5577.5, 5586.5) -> 1.54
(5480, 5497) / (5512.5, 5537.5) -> 0.84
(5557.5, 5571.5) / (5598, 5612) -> 0.93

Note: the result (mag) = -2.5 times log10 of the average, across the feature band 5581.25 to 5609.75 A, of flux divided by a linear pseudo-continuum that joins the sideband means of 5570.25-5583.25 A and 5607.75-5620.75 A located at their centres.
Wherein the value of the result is 0.21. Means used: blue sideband 1.44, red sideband 0.921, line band 0.974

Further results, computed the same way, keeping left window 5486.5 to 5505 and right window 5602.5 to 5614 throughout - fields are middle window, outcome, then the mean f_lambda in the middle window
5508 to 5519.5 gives 0.04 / 1.2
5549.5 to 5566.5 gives 0.13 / 0.966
